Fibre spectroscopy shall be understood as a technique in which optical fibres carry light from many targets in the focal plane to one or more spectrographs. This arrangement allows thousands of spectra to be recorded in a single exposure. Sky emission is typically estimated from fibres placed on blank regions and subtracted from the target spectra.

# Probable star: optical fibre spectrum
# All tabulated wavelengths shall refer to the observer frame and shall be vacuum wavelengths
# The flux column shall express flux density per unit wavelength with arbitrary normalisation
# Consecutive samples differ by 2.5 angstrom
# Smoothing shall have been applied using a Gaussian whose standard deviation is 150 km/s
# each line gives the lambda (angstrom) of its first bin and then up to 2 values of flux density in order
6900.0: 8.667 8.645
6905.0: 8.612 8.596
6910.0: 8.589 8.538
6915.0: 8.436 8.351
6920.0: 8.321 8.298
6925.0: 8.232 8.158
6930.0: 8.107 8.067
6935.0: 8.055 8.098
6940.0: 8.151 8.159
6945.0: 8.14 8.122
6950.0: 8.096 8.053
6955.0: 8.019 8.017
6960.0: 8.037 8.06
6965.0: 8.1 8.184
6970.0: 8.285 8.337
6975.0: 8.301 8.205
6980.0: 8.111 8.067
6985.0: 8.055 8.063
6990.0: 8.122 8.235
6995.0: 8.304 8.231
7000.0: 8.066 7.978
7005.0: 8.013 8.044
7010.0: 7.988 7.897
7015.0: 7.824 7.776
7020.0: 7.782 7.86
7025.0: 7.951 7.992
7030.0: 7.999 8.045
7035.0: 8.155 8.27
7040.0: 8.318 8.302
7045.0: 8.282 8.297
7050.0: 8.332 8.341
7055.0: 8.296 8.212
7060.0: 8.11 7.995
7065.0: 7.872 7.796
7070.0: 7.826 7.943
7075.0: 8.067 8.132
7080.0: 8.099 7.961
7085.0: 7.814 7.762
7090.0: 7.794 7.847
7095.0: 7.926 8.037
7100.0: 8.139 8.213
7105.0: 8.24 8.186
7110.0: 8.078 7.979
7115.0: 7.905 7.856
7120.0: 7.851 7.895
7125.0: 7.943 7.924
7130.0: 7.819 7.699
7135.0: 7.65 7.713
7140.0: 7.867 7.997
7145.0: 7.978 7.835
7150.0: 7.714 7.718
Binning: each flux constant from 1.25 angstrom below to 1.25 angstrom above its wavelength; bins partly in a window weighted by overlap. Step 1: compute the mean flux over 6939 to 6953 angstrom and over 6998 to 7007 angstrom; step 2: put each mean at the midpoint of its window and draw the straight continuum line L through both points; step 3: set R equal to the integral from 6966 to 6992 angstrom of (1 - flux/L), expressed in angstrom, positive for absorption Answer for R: -0.3 angstrom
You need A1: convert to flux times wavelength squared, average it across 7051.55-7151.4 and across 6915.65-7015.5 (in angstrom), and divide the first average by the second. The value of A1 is 1.0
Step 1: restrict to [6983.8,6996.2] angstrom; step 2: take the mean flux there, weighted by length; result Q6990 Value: 8.16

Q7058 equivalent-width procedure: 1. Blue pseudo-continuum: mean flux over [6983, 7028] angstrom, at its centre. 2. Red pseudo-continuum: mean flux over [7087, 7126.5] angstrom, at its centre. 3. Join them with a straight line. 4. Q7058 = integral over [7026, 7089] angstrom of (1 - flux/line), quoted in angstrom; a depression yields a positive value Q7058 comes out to -0.71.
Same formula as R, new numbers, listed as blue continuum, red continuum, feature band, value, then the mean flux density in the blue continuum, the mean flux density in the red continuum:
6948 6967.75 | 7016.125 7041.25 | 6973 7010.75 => -0.39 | 8.07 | 8.01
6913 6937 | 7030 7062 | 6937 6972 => 0.50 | 8.23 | 8.23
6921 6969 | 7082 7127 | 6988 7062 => -0.57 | 8.12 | 7.97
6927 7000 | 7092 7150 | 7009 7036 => 0.43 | 8.13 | 7.93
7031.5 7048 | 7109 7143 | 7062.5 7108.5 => 0.34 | 8.24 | 7.87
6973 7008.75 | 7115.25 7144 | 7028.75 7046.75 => -0.37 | 8.13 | 7.84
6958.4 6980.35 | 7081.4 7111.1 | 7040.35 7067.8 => -0.43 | 8.18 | 8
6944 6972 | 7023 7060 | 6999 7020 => 0.57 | 8.11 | 8.19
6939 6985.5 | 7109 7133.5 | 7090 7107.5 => -0.28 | 8.13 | 7.9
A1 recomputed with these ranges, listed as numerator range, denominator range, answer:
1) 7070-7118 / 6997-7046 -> 1.02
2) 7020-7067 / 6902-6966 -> 1.02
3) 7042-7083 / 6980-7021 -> 1.03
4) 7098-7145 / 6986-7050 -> 1.01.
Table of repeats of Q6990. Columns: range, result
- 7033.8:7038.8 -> 8.21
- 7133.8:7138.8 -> 7.68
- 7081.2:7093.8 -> 7.84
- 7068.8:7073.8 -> 7.89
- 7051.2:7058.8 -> 8.28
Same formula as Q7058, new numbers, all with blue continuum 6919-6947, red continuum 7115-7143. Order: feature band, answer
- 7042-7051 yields -0.4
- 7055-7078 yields -0.2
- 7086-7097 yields 0.1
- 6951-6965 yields 0.1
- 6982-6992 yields 0.0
